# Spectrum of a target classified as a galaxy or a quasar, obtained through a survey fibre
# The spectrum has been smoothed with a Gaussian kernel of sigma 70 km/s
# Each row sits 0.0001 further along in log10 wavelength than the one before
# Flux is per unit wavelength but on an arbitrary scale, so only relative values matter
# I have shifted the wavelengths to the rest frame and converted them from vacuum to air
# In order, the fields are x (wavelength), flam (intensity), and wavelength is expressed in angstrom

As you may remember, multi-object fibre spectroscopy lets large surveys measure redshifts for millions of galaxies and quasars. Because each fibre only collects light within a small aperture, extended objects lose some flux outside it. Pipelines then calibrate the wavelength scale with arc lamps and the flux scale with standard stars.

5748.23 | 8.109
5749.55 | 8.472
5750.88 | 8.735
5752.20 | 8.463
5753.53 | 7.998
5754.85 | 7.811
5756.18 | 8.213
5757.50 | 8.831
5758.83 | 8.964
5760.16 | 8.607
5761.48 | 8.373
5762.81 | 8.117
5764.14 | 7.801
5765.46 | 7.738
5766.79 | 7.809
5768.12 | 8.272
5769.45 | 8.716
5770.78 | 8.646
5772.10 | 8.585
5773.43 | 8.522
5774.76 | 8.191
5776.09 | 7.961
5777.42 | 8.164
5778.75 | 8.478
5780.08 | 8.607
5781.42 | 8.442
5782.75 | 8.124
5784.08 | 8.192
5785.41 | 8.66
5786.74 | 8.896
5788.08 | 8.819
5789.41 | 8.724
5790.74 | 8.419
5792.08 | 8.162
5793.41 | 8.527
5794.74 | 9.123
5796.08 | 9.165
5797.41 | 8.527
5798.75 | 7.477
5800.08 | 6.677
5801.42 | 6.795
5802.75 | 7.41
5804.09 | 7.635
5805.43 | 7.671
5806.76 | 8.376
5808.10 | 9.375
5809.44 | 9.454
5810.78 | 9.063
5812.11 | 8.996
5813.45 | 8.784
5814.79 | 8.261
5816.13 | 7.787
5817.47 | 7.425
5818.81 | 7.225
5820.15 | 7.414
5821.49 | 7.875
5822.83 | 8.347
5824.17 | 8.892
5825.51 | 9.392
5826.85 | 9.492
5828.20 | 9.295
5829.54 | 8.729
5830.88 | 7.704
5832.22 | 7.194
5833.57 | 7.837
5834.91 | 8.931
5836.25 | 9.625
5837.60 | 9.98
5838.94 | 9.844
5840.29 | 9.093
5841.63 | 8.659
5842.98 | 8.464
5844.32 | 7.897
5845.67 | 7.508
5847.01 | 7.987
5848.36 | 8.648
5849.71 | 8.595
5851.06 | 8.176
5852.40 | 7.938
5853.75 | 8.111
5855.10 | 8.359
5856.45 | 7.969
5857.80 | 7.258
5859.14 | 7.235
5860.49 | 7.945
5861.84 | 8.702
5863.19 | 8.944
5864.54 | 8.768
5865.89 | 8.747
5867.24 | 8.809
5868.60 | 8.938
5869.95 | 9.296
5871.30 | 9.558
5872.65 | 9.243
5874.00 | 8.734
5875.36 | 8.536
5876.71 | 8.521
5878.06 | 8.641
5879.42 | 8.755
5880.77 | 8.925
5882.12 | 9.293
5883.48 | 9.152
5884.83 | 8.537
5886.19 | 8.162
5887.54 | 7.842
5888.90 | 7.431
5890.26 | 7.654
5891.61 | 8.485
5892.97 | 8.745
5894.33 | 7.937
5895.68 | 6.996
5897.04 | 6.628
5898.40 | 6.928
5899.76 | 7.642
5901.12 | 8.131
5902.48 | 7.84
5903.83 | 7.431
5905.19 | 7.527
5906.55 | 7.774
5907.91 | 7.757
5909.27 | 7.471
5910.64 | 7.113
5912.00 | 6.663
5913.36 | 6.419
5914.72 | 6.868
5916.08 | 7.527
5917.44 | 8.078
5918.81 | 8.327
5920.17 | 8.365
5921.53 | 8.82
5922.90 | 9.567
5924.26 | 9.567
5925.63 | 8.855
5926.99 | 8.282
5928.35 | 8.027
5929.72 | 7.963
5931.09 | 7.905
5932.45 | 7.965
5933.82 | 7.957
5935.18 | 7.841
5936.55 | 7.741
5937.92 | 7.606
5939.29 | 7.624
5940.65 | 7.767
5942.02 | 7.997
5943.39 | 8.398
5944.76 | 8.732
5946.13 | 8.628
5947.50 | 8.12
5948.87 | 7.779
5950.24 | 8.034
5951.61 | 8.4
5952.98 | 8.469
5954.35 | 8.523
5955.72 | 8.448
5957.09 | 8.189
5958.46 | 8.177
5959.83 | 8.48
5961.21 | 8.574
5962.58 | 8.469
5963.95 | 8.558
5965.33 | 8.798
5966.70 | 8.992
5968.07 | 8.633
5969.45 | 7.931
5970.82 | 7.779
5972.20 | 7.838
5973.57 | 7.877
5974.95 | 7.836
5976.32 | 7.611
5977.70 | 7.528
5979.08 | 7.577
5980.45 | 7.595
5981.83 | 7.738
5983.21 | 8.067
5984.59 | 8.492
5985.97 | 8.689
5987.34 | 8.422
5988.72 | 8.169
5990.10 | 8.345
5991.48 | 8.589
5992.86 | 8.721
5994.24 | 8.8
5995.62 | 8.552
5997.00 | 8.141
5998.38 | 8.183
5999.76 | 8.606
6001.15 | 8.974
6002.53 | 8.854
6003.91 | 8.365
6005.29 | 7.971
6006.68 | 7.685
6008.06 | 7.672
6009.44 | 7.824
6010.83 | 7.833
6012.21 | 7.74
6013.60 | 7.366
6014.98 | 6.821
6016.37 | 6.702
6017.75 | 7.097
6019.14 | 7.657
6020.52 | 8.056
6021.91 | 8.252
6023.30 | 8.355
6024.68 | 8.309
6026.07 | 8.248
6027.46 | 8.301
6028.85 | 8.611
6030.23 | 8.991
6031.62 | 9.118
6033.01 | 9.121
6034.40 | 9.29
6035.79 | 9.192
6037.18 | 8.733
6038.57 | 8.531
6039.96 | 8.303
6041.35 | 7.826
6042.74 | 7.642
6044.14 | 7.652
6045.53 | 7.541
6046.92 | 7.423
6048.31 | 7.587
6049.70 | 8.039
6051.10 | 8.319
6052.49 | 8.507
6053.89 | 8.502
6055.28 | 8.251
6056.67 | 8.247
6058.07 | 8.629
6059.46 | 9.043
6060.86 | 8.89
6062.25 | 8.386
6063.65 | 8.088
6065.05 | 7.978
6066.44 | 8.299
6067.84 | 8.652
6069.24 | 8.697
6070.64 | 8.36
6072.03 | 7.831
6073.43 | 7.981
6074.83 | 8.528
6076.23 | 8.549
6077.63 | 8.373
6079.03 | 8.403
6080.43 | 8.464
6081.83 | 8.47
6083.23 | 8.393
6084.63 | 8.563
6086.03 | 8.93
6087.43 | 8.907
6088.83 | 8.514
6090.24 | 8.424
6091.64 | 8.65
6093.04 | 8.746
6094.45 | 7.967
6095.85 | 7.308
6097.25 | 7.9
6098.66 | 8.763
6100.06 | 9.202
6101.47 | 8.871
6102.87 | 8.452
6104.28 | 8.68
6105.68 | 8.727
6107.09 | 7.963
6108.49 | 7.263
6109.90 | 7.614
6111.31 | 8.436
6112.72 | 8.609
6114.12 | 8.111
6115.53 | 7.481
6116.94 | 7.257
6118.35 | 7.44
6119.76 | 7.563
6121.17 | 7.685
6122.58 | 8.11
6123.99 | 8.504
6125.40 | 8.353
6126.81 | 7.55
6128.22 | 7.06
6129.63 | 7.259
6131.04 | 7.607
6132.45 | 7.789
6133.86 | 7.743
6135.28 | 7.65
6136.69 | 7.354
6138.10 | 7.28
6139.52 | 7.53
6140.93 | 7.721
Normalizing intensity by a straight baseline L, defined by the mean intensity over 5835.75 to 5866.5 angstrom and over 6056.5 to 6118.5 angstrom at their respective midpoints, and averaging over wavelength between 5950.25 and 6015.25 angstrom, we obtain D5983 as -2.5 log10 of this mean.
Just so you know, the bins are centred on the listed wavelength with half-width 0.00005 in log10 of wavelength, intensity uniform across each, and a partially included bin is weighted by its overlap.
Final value 0.025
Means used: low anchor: 8.45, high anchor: 8.34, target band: 8.2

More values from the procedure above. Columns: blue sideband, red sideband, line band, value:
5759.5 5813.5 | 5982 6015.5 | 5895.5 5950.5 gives 0.05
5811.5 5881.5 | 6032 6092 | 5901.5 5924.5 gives 0.09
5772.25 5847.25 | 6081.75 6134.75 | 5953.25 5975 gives -0.01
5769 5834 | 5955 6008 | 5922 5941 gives 0.01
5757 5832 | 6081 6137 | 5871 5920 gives 0.04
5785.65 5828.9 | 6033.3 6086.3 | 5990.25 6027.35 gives 0.04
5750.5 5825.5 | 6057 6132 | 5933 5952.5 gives 0.03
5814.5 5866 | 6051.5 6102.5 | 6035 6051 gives 0.05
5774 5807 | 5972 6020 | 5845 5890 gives -0.04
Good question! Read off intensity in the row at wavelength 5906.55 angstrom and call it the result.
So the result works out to 7.774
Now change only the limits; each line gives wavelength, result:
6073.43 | 7.981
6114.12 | 8.111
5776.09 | 7.961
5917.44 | 8.078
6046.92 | 7.423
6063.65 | 8.088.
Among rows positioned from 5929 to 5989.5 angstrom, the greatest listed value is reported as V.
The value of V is 8.992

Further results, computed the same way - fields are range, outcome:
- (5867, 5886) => 9.558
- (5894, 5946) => 9.567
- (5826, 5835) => 9.492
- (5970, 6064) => 9.29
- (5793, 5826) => 9.454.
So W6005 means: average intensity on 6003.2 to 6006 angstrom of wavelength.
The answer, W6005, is 8.16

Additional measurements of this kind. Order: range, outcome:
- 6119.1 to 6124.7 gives 7.97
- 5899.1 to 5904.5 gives 7.77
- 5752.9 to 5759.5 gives 8.36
